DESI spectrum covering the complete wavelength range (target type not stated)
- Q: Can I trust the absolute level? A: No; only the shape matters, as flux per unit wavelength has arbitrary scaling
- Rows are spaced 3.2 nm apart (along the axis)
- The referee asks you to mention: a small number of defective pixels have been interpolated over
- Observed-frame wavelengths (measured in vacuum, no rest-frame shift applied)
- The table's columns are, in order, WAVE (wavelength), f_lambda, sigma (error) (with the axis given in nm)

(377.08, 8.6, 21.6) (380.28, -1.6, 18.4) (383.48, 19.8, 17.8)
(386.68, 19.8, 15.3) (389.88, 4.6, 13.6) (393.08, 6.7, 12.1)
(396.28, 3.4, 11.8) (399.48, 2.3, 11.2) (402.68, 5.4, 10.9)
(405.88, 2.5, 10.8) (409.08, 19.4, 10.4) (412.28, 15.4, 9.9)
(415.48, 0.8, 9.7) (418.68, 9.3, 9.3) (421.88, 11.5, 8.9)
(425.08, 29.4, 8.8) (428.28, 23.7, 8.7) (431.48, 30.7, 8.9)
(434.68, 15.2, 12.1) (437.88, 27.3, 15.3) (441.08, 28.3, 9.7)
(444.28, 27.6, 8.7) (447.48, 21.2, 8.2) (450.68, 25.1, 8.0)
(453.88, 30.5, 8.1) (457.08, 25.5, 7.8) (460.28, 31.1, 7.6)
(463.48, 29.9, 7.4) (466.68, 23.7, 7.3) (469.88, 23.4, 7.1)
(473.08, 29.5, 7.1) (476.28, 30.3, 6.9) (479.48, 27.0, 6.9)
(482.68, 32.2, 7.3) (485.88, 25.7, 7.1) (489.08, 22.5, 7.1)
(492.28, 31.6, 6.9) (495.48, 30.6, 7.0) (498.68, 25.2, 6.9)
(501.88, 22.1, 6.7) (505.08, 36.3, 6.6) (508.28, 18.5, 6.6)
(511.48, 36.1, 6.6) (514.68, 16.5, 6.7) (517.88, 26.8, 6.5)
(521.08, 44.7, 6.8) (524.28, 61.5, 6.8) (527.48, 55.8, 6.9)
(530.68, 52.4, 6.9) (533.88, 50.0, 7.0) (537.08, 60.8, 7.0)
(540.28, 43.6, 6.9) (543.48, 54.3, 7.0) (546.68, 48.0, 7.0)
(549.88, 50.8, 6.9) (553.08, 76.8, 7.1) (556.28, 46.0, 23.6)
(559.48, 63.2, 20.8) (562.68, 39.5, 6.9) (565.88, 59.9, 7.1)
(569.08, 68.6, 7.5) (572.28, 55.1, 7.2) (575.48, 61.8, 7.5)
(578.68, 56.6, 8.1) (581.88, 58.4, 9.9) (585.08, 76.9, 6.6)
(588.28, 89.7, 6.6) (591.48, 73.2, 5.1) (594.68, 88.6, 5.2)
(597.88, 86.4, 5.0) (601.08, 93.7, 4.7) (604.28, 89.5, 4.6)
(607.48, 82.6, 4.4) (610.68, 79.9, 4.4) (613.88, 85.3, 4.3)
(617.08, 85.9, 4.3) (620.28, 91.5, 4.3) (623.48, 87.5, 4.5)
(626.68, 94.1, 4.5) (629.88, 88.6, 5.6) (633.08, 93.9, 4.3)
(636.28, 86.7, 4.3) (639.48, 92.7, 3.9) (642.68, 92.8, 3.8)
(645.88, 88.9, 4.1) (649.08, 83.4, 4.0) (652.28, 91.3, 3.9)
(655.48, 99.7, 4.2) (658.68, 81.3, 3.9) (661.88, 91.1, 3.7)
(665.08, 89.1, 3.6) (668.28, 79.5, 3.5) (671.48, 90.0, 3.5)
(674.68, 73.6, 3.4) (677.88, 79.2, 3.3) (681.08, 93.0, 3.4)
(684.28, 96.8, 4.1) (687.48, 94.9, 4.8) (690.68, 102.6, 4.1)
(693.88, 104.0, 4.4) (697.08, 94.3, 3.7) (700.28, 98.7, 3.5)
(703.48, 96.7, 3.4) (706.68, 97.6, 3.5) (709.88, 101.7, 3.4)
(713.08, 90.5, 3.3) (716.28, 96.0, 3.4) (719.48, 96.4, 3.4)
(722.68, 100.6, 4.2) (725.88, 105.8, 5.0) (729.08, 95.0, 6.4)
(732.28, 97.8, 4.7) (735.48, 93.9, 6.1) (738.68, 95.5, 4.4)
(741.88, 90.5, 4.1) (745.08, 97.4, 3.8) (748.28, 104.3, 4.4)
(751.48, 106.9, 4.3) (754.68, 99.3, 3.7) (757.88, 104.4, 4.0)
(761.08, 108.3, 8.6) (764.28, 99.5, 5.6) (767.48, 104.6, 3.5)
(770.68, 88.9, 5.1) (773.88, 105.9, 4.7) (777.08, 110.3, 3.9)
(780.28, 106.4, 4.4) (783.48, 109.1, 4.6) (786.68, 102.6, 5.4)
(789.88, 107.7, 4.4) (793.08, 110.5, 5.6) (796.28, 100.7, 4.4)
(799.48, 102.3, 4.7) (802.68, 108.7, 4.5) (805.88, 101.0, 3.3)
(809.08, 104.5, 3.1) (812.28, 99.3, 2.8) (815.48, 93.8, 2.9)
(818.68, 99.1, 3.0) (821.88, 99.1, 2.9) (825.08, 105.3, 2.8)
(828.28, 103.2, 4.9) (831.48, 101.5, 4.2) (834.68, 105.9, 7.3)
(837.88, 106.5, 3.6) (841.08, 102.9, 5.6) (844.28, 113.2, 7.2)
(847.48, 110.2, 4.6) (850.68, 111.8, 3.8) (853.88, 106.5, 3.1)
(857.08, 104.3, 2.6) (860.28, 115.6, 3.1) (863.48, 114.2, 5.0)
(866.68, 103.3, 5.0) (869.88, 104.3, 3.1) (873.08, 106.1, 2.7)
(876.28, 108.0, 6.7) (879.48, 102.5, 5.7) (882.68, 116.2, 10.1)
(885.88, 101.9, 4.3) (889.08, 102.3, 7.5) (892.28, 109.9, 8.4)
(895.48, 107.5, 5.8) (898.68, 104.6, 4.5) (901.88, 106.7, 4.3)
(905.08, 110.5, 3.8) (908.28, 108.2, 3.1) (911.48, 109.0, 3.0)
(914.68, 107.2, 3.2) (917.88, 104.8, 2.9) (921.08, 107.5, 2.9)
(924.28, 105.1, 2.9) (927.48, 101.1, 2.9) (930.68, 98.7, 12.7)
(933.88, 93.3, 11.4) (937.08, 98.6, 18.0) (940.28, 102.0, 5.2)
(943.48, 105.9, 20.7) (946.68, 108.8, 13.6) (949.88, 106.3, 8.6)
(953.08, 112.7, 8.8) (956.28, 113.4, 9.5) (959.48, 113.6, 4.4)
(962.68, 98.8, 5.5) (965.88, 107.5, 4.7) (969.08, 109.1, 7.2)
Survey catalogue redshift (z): 0.306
